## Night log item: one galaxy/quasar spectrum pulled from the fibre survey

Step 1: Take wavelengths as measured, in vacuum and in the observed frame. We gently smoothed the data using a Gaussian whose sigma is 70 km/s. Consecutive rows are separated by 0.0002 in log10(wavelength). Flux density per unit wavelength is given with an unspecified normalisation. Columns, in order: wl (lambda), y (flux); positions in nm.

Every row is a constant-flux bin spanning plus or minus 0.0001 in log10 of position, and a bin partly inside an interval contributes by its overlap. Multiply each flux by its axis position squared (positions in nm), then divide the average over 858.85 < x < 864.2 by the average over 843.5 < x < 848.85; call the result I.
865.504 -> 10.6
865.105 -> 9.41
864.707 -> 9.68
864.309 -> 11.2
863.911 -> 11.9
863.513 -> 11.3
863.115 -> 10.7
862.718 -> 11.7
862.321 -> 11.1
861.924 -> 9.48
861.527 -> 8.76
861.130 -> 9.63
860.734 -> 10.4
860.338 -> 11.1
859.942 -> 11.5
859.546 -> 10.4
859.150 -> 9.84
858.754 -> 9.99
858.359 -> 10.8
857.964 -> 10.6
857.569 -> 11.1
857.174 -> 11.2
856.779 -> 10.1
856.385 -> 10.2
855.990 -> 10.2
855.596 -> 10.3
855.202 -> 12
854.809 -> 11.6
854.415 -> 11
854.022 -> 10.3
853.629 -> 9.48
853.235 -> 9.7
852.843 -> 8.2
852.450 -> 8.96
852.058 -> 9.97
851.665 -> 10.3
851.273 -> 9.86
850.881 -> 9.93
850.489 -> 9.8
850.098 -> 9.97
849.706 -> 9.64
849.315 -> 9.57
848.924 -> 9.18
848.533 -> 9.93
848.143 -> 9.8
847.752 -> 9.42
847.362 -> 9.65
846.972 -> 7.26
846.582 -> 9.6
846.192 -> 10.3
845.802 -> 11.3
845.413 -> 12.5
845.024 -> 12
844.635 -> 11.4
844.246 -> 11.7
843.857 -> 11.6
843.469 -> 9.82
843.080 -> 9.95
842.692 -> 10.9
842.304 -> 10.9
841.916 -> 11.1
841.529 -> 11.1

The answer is 1.1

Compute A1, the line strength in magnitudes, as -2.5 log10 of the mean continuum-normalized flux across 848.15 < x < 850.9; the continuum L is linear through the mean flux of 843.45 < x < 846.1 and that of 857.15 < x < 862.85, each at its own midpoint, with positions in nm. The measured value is 0.155 mag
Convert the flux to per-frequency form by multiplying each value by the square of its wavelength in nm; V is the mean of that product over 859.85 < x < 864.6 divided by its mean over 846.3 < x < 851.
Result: 1.16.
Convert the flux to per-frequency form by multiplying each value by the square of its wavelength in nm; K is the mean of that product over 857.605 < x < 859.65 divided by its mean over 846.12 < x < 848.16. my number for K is 1.2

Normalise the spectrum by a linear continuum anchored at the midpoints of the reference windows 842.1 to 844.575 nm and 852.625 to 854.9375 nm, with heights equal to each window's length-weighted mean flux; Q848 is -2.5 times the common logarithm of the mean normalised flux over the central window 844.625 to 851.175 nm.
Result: 0.047 mag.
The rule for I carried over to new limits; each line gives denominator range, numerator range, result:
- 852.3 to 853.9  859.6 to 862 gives 1.13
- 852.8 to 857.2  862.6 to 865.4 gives 1.06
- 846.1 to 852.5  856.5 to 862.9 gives 1.12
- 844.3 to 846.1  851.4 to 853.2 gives 0.82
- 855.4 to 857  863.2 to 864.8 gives 1.11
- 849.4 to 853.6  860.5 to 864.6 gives 1.13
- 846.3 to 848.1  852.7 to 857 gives 1.15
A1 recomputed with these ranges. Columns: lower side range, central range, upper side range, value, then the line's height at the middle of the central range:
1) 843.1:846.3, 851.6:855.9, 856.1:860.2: 0.07 mag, 10.8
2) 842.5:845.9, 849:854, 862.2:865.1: 0.16 mag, 11.1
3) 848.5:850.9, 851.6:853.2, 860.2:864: 0.06 mag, 9.88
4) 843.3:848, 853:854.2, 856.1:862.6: 0.07 mag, 10.5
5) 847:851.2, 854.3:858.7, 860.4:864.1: -0.07 mag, 10.1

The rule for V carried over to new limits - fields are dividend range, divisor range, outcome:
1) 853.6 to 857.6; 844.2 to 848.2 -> 1.05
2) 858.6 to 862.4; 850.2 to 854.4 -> 1.07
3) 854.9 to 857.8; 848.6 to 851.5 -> 1.12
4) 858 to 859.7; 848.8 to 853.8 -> 1.09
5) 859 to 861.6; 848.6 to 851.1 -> 1.09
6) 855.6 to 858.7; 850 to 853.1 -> 1.11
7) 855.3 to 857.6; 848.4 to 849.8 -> 1.12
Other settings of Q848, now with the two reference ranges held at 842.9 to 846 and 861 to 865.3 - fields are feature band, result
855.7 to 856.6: 0.06 mag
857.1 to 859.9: 0.01 mag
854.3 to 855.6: -0.05 mag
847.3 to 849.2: 0.16 mag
